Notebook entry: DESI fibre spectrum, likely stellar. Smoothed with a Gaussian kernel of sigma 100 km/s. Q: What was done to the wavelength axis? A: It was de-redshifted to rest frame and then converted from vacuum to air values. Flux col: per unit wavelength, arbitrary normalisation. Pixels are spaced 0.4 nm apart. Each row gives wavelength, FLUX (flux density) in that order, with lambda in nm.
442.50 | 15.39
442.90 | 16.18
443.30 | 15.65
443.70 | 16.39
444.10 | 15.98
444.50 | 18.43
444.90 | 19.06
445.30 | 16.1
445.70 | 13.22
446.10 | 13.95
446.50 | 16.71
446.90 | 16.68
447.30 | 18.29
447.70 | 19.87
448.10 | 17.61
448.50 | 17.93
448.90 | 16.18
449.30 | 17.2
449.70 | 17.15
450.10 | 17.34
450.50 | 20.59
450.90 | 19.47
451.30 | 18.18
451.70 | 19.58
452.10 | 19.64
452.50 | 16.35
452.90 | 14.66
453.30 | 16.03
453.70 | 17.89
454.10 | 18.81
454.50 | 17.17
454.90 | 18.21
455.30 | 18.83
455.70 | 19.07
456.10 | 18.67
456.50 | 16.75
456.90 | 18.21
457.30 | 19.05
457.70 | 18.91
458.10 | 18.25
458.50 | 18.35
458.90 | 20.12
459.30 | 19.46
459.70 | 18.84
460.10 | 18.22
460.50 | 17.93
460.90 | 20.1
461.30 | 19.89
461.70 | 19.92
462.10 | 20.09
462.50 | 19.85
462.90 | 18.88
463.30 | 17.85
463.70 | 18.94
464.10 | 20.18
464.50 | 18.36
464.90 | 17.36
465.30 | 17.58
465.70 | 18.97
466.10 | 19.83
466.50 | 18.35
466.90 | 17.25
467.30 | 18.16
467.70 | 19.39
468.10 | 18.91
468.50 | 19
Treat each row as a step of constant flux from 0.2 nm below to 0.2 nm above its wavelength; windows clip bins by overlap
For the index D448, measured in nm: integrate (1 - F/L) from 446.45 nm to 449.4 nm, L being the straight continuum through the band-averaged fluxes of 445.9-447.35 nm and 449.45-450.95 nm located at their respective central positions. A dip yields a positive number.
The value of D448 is -0.10 nm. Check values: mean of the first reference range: 16.2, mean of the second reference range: 18.5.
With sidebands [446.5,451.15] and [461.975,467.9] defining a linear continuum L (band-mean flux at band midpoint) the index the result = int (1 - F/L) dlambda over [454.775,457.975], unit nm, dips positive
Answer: -0.025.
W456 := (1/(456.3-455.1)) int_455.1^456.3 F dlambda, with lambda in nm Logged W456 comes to 18.9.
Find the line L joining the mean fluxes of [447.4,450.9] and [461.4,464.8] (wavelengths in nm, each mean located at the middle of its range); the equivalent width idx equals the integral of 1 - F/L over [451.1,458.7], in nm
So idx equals 0.212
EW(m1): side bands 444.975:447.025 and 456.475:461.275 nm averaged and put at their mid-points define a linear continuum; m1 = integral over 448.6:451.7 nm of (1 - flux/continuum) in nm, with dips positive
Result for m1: -0.287 nm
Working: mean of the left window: 15.5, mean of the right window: 18.8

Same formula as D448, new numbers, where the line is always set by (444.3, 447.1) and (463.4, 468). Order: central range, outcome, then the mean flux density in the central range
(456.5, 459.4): -0.171 nm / 18.7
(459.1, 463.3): -0.276 nm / 19.2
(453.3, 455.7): -0.107 nm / 18.1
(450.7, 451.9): -0.151 nm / 19.1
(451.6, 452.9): -0.061 nm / 17.8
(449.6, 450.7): -0.108 nm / 18.5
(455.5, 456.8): -0.050 nm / 18.2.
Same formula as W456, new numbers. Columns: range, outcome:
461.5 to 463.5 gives 19.3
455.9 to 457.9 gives 18.3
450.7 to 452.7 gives 18.6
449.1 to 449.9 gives 17.2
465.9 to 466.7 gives 19.1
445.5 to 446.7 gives 14.6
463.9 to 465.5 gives 18.4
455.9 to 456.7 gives 17.7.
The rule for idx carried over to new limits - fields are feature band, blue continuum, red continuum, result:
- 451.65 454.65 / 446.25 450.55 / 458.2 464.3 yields 0.13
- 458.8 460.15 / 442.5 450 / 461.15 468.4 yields -0.07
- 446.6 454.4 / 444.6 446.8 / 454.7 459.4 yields -0.35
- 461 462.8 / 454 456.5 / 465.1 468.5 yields -0.14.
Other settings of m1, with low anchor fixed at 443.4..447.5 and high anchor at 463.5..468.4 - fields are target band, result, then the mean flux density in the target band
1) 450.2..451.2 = -0.15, 19.6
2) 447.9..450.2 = -0.05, 17.2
